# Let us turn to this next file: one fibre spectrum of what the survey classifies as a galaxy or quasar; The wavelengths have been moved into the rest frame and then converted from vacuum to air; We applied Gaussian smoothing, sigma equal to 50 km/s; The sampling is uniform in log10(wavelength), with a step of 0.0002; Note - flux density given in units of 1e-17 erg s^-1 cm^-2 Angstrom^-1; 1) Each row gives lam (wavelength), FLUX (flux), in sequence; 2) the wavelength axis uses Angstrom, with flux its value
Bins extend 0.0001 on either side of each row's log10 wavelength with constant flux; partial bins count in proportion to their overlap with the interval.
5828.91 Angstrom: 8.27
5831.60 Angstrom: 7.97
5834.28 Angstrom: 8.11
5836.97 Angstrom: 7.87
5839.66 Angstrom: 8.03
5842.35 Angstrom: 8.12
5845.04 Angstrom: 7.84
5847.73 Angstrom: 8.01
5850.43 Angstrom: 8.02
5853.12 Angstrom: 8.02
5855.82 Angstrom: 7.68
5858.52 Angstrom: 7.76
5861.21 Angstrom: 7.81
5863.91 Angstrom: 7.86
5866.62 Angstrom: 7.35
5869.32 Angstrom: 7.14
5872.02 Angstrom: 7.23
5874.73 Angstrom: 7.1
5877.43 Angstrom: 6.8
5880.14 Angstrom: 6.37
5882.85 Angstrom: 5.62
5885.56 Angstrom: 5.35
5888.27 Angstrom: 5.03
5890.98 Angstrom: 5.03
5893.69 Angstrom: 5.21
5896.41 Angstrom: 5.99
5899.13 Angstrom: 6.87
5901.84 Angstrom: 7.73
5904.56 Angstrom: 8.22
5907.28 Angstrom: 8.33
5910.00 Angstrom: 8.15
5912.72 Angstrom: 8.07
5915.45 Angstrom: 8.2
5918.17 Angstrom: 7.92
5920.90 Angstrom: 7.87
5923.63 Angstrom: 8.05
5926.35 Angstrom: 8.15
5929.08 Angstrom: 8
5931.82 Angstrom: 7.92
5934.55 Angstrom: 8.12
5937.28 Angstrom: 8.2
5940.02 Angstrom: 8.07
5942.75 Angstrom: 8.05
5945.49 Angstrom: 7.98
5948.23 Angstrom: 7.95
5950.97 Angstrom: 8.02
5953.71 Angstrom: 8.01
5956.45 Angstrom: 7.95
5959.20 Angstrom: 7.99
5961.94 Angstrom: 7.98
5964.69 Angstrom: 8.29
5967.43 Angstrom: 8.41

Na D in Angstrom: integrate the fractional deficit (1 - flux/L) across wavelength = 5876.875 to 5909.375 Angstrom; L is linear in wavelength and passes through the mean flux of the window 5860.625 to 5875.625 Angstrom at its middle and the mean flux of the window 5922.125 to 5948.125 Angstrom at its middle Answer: 5.28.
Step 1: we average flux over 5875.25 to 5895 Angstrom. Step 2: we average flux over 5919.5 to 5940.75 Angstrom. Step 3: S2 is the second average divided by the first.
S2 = 1.4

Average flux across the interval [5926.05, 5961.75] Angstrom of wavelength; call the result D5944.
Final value 8.03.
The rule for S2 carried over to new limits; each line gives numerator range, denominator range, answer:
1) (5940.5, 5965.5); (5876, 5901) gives 1.37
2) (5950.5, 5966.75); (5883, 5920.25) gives 1.17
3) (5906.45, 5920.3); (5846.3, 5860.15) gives 1.03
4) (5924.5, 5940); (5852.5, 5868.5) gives 1.05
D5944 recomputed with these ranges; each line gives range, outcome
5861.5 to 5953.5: 7.35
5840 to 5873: 7.75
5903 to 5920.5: 8.13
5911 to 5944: 8.05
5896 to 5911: 7.63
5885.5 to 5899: 5.46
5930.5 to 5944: 8.08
